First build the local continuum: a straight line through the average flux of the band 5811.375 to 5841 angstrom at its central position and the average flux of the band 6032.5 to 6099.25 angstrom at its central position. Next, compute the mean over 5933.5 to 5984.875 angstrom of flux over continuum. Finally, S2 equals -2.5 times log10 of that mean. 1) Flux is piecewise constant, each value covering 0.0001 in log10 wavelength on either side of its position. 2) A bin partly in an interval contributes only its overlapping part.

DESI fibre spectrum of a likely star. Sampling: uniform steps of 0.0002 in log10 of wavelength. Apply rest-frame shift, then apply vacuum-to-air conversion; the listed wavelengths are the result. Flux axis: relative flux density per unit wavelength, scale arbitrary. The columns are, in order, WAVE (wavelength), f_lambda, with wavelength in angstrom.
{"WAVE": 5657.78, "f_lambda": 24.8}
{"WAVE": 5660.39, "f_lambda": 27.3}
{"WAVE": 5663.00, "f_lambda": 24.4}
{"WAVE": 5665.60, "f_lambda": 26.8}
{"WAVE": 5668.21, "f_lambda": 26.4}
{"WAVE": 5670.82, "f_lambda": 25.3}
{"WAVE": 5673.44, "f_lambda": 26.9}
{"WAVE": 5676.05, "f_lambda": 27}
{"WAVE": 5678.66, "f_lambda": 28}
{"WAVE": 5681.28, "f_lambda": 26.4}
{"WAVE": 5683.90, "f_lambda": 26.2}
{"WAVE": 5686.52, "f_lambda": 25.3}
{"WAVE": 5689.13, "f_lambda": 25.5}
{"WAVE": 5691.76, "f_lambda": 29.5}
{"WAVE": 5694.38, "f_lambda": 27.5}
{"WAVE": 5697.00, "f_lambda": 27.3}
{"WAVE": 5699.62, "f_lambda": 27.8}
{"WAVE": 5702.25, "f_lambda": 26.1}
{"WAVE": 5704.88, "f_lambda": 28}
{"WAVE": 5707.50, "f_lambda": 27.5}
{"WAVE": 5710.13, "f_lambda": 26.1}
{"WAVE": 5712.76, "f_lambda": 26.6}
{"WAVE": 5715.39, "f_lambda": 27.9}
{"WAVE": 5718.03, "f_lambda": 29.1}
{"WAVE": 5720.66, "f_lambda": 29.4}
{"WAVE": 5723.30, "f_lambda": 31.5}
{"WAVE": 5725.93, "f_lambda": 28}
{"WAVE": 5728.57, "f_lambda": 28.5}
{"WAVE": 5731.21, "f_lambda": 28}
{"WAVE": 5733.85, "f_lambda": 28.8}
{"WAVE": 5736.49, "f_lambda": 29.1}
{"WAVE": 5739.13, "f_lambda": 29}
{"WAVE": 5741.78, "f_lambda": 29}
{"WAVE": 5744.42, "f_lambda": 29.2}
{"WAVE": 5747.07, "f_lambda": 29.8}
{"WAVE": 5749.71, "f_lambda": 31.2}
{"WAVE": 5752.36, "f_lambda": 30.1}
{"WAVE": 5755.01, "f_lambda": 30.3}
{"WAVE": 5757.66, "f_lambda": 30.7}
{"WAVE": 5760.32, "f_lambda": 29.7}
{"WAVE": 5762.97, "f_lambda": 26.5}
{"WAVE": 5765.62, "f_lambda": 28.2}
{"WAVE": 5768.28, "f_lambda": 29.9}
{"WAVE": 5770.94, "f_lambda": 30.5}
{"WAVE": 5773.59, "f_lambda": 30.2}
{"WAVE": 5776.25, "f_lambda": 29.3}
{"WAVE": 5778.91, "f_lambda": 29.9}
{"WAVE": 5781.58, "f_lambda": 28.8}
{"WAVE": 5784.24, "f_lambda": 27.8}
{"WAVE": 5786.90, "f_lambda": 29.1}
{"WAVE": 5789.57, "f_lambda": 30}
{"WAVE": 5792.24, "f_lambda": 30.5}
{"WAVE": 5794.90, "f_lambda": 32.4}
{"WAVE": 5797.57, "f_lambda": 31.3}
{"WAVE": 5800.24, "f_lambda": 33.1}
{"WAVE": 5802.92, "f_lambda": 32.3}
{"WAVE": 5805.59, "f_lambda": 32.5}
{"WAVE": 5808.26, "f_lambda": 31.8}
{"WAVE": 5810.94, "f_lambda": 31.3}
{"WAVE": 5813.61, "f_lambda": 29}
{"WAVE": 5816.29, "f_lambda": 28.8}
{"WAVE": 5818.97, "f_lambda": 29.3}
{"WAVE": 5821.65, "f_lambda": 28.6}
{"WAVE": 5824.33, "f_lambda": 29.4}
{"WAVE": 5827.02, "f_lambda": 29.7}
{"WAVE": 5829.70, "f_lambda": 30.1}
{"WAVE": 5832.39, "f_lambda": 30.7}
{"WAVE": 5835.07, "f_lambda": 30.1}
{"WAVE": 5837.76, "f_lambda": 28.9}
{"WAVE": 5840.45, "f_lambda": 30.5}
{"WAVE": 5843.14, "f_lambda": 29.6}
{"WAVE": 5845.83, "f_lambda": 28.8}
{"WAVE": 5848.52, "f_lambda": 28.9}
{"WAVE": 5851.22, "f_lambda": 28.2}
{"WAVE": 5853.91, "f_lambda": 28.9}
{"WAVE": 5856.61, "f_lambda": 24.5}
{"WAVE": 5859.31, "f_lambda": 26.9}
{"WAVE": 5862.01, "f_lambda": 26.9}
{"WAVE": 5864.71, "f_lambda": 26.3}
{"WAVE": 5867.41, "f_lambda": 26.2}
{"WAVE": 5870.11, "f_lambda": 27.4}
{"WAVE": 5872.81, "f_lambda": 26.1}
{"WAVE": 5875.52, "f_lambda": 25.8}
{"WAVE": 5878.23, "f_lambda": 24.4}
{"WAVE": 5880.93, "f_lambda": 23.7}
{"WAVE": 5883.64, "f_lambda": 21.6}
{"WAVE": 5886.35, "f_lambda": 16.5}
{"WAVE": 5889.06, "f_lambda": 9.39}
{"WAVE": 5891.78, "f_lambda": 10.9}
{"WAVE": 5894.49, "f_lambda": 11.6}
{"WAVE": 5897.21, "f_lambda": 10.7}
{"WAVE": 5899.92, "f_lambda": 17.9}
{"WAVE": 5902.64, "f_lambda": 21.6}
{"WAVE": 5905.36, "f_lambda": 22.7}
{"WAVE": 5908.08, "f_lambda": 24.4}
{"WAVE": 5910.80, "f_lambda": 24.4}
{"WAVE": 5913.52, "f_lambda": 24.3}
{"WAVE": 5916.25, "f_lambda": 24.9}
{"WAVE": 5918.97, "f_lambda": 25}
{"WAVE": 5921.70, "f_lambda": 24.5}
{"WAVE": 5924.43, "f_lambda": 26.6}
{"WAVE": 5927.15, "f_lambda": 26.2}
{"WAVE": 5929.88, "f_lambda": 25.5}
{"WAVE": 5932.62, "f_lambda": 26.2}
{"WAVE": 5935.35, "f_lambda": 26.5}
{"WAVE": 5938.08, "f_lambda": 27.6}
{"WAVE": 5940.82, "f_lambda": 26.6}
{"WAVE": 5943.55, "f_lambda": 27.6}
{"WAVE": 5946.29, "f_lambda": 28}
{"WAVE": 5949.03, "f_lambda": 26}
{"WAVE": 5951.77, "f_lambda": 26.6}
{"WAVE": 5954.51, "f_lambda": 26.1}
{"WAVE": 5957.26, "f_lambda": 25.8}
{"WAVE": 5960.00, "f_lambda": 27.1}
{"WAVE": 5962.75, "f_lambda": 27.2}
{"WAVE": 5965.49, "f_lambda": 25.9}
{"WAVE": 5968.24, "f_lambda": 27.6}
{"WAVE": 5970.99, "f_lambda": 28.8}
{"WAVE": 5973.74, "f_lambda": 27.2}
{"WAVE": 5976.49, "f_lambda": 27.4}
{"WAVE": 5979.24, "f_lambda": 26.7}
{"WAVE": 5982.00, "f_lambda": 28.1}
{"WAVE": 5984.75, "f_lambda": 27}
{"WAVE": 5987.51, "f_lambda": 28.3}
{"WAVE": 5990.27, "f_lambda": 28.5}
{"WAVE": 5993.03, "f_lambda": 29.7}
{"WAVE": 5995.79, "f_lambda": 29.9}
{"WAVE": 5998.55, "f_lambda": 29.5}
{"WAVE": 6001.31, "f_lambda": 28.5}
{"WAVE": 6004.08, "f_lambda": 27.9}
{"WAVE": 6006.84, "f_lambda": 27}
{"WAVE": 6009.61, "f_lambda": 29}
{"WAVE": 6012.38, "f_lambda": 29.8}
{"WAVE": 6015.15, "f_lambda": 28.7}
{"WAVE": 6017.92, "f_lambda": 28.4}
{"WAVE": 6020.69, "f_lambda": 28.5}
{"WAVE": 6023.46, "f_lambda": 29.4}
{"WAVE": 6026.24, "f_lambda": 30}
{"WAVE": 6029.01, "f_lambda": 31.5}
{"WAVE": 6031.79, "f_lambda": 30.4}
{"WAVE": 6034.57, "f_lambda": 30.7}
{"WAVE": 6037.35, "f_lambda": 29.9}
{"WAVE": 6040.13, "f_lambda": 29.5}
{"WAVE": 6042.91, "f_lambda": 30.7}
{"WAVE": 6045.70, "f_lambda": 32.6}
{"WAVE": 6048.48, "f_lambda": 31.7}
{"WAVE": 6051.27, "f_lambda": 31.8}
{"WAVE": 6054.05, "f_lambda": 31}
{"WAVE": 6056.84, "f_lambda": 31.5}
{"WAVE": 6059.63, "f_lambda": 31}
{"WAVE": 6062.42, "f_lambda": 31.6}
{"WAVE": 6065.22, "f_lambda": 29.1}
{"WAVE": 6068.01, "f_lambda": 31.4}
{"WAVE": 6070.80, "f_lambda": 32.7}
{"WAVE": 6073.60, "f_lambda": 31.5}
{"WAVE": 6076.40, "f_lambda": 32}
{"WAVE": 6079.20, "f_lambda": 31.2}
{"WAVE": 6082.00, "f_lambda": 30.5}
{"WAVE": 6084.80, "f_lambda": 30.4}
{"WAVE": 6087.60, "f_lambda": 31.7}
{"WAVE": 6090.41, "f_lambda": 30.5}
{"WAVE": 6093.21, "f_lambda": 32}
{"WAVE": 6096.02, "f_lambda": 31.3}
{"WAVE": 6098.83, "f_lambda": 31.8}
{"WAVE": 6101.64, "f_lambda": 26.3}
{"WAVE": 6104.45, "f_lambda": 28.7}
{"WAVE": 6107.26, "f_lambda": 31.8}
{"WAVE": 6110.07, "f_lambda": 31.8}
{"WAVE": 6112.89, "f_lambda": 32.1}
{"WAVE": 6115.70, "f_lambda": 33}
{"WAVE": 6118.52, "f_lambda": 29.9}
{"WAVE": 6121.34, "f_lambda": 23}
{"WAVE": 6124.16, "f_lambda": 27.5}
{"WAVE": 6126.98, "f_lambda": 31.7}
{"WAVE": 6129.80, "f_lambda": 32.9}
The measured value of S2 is 0.13 mag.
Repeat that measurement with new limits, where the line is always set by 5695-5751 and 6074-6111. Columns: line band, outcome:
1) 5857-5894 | 0.30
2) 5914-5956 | 0.14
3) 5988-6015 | 0.05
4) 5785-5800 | -0.07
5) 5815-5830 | -0.01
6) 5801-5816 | -0.08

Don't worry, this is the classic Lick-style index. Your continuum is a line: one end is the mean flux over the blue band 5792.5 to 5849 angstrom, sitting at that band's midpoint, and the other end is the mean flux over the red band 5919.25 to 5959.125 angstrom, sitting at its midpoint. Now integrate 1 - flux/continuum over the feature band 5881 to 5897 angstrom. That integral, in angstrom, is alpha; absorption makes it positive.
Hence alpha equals 7.7 angstrom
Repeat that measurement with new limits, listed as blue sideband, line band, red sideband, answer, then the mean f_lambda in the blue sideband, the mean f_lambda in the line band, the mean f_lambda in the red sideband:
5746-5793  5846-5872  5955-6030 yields 1.7 angstrom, 29.6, 27.2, 28.2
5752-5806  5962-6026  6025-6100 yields 5.4 angstrom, 30.1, 28.3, 31.1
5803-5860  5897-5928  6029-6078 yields 7.1 angstrom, 29.4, 23.2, 31.1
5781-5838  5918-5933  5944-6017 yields 1.5 angstrom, 30.3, 25.6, 27.8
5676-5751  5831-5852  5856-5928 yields -4.9 angstrom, 28.1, 29.5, 22.2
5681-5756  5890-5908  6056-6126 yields 8.0 angstrom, 28.3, 16.4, 30.6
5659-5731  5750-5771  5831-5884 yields -1.7 angstrom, 27.3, 29.5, 27.3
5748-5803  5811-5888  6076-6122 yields 7.2 angstrom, 30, 27.3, 30.6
